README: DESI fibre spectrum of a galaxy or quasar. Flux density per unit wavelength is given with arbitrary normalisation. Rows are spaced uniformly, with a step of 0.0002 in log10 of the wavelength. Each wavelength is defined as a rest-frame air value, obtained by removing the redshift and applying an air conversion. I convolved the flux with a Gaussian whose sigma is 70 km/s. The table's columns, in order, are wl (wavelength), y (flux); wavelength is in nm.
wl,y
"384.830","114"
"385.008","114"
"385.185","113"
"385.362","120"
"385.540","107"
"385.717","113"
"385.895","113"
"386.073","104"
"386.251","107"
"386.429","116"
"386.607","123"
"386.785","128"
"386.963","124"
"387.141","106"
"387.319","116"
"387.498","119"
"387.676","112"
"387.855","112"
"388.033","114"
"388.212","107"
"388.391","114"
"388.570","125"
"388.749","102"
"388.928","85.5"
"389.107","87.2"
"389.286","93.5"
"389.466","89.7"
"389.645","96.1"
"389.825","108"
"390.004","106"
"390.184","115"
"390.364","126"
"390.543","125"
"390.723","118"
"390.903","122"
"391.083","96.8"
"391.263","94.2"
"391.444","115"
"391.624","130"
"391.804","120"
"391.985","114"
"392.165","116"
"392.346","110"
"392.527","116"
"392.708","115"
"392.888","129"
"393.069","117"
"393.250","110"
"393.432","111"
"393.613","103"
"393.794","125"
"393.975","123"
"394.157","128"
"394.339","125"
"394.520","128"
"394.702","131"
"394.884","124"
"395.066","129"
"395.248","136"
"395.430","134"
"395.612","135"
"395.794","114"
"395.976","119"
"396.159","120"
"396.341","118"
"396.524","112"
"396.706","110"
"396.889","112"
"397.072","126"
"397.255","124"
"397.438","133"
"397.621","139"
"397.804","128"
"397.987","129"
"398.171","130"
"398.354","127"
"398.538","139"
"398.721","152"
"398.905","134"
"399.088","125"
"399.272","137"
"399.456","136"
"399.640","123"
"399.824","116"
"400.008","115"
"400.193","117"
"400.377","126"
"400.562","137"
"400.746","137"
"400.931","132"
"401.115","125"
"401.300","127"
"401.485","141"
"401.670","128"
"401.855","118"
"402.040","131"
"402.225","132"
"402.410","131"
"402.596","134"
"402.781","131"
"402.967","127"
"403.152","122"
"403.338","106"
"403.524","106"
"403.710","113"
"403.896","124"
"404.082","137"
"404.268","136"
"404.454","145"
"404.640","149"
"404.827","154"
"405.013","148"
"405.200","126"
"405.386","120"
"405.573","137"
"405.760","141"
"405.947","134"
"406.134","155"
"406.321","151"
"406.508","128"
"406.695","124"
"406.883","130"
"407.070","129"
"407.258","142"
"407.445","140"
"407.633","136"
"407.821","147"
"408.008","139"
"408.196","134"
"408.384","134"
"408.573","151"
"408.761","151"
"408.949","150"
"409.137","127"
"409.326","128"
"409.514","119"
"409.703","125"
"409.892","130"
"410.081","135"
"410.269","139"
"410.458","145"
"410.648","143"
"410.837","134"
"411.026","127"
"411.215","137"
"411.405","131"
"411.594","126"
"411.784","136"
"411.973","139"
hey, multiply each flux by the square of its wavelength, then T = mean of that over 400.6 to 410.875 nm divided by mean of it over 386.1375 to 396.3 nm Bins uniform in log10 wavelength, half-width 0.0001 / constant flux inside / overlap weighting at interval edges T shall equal 1.2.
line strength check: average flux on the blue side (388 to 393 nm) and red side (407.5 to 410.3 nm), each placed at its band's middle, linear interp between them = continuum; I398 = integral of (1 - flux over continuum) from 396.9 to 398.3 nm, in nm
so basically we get -0.10 nm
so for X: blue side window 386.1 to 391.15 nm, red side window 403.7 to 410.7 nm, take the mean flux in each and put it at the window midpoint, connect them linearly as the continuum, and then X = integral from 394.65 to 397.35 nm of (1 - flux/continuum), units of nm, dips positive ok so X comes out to -0.04 nm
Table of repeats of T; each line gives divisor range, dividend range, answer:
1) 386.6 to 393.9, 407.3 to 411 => 1.35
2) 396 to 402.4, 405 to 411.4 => 1.12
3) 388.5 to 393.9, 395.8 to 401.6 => 1.19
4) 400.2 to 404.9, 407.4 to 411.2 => 1.09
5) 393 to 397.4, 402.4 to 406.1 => 1.13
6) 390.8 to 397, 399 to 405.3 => 1.13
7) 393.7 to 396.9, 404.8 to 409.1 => 1.19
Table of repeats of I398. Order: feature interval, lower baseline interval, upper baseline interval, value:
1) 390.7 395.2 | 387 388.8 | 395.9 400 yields 0.068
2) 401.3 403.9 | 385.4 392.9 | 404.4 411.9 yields 0.096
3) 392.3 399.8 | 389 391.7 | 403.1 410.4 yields -0.487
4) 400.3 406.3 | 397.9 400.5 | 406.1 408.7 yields 0.085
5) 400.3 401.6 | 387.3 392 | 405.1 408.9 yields -0.044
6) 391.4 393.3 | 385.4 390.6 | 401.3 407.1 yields -0.028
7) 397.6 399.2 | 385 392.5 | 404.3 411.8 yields -0.120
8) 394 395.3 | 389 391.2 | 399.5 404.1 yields -0.163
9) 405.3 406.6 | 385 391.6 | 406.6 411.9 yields -0.066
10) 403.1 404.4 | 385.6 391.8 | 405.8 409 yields 0.124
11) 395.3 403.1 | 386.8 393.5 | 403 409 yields -0.159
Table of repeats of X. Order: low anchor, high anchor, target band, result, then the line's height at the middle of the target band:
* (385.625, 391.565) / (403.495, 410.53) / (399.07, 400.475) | 0.02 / 126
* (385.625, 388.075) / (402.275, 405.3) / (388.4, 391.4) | 0.30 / 118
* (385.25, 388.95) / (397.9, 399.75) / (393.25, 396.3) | 0.06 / 126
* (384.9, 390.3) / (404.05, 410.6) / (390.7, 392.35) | 0.02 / 115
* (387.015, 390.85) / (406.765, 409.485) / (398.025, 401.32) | -0.13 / 125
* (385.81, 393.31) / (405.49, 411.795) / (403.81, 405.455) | -0.09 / 131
